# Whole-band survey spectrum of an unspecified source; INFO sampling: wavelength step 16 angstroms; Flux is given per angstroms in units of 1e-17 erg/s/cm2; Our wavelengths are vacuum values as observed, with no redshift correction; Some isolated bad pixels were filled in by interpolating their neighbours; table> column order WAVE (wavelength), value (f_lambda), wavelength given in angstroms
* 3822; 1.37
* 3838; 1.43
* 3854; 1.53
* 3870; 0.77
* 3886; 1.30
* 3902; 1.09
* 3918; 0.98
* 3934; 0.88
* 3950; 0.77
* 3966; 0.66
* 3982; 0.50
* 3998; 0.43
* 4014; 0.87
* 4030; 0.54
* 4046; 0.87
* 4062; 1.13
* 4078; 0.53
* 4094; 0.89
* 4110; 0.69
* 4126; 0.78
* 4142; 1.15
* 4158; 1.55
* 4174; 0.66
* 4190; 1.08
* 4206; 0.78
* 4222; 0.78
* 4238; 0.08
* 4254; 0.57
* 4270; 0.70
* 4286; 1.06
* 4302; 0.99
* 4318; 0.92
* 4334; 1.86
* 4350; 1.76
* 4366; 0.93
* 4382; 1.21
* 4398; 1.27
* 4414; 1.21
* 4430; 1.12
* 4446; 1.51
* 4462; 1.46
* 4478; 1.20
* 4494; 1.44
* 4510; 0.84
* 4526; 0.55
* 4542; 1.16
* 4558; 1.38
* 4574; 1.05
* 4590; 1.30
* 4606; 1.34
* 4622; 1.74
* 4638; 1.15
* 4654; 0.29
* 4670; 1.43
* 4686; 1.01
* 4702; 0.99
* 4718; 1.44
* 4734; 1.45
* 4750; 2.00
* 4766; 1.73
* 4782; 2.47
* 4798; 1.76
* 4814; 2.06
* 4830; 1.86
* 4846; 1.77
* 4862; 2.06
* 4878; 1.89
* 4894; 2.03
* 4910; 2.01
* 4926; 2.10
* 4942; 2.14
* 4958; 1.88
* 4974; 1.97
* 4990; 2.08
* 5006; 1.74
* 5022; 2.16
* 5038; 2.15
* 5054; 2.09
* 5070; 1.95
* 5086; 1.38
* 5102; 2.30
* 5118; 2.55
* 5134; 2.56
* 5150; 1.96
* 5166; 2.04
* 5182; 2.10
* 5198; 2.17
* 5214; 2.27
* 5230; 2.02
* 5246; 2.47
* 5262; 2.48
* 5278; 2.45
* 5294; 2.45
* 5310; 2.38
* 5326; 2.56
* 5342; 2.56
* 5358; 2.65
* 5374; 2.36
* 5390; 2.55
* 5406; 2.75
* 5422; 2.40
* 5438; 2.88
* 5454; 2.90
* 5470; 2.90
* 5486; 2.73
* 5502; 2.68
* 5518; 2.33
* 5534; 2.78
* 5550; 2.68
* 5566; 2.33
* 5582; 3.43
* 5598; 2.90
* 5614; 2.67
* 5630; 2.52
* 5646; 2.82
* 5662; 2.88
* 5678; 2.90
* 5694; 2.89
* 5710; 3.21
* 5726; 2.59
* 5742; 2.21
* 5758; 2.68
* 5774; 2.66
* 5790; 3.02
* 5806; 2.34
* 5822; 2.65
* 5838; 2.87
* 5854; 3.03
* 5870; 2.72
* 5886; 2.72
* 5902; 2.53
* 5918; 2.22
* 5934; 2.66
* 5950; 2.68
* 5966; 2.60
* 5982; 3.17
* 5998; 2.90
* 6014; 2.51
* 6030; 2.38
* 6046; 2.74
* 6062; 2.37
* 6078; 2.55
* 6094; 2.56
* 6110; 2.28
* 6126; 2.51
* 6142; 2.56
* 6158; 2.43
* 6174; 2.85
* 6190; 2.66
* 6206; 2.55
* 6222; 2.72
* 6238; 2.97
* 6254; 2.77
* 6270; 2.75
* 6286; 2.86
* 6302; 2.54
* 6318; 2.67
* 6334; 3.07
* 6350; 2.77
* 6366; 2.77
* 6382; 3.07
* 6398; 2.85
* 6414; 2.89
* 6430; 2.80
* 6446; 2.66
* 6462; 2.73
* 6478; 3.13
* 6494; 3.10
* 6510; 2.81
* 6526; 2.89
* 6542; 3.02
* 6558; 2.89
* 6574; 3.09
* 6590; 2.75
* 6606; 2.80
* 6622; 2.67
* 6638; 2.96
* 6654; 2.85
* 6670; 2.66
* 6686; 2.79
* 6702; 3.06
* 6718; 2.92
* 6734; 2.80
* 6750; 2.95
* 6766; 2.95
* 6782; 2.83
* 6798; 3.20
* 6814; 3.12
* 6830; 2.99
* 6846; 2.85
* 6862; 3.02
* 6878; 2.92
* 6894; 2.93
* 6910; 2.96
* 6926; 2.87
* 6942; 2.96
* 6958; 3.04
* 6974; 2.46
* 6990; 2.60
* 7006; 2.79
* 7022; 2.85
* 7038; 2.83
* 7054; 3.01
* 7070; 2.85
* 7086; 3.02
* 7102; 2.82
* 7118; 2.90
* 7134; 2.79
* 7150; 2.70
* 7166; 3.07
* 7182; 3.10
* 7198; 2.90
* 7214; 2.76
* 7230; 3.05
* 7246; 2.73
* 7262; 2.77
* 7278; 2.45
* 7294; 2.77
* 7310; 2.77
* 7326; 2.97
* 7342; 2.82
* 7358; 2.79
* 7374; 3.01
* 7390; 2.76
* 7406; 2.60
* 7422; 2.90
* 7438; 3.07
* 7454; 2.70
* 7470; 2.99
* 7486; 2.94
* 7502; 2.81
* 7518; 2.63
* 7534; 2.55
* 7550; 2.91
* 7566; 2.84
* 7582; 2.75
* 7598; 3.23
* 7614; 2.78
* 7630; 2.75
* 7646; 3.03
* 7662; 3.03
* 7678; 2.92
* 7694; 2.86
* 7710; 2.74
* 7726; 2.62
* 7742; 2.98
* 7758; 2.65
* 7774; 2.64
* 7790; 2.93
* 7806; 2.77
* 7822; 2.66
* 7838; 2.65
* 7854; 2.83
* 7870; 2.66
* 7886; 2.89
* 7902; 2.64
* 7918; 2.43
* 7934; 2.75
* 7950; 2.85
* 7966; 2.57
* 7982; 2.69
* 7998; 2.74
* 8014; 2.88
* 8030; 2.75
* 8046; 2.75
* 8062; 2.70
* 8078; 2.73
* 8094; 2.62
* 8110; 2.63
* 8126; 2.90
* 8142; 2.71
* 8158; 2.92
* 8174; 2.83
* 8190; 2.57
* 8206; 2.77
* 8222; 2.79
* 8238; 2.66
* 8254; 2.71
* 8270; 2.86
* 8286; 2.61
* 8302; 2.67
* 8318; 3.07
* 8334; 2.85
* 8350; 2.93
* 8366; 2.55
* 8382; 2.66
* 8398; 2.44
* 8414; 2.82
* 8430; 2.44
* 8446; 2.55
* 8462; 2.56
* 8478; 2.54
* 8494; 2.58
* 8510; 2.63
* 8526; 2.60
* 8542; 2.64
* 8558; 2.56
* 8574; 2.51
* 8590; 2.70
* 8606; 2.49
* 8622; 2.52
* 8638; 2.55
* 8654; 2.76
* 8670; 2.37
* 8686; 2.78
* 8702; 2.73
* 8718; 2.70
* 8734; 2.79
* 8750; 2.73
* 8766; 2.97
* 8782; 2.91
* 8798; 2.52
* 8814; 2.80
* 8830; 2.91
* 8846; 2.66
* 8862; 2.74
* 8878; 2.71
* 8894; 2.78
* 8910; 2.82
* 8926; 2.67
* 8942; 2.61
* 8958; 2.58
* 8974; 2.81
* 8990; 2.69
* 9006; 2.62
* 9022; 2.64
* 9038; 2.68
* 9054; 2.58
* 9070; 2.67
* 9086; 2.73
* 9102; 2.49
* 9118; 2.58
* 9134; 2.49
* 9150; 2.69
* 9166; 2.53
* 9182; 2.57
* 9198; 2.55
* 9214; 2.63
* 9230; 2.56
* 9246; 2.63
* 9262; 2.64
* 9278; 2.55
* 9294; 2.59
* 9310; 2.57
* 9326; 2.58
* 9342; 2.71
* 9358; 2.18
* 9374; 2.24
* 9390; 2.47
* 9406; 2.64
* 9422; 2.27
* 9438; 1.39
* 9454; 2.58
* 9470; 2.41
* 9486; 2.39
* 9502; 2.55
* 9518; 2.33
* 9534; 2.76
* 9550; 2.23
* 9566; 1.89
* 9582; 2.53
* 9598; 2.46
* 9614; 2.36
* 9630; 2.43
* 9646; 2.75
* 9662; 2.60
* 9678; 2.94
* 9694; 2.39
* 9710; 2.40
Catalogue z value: 0.18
